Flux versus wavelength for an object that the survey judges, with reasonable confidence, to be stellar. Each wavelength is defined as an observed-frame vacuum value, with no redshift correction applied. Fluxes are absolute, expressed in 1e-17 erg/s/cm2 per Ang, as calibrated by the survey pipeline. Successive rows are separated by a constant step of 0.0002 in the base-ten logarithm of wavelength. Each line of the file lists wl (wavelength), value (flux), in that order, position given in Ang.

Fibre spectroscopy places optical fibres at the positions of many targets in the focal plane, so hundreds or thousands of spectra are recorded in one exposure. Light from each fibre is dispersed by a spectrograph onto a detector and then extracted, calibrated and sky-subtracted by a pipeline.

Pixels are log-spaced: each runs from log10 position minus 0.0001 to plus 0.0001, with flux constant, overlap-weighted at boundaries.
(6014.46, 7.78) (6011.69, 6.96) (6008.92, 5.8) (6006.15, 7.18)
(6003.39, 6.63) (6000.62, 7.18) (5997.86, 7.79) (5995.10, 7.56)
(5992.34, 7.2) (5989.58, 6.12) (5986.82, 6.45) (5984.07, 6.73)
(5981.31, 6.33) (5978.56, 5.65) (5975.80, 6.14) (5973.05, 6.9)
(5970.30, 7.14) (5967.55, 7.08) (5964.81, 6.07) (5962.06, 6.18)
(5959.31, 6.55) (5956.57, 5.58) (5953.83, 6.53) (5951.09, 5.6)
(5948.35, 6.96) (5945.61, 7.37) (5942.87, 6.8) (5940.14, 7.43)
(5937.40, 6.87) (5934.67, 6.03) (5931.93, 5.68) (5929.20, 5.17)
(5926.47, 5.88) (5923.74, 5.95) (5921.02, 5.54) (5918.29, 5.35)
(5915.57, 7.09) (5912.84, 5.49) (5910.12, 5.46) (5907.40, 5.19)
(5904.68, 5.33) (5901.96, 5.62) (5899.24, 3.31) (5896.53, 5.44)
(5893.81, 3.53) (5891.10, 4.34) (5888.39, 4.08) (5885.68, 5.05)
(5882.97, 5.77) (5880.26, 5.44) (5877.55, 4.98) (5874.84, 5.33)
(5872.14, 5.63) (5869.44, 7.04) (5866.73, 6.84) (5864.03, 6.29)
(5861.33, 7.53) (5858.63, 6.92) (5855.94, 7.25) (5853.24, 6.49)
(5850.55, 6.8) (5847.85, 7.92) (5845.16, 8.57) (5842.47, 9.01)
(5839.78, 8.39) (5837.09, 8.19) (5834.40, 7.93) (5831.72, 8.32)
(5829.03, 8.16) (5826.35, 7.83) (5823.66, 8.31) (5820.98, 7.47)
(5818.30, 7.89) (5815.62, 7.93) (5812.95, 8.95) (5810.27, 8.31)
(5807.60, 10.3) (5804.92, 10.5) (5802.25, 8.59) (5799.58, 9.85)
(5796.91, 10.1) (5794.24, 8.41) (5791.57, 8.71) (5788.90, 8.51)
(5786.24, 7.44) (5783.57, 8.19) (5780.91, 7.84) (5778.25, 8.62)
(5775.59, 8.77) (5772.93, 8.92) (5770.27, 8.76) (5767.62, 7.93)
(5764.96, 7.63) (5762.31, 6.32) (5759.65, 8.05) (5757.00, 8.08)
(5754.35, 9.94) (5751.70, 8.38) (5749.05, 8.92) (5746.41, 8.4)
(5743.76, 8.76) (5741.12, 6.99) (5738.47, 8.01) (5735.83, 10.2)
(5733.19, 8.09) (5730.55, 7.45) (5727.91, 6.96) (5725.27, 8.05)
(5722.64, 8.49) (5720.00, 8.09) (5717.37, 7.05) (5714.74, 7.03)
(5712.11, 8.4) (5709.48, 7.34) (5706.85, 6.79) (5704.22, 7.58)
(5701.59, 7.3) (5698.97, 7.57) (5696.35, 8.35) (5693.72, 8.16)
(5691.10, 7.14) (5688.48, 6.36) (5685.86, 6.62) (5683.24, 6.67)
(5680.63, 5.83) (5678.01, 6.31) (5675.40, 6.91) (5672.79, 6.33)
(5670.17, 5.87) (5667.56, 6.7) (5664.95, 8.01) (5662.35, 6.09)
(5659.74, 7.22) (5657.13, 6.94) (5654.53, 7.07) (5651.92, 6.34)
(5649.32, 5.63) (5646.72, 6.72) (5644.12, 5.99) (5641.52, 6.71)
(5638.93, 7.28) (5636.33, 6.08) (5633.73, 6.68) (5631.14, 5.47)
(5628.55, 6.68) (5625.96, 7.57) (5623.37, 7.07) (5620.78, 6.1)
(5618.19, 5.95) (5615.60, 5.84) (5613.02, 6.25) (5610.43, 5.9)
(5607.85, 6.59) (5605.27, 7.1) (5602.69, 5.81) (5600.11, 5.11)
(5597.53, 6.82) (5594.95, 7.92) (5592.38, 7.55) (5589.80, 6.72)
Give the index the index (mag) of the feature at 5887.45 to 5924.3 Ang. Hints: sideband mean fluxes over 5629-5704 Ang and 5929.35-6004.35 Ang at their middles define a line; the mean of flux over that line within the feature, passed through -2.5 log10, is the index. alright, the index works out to 0.28 mag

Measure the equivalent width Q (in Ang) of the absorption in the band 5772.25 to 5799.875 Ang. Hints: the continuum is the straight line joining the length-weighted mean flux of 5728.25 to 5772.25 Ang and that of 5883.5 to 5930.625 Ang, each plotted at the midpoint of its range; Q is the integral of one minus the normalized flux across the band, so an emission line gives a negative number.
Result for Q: -4.03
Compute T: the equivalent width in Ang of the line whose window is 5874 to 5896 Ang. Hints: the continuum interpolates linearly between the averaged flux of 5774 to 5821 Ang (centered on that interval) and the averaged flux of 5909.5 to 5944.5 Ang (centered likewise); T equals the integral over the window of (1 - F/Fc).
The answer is 6.7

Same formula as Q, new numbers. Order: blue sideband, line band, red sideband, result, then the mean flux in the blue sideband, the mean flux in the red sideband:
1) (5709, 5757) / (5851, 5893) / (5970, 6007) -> 8.5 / 8.16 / 6.77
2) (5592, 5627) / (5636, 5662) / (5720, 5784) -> 1.4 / 6.51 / 8.24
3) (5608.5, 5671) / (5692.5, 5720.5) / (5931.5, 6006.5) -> -4.5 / 6.51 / 6.64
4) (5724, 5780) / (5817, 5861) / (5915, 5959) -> -3.2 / 8.25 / 6.23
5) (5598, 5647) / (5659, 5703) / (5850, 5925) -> -4.9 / 6.36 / 5.67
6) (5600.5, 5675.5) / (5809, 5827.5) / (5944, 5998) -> -4.4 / 6.49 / 6.57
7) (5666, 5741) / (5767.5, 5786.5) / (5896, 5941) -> -4.5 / 7.34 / 5.68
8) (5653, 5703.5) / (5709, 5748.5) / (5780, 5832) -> -2.1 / 6.92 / 8.59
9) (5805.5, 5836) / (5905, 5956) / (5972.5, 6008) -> 8.3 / 8.36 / 6.74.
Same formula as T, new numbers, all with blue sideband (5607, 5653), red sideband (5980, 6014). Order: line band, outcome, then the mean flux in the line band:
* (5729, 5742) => -3.3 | 8.16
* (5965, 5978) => 0.3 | 6.67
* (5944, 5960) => 0.9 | 6.43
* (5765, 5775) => -2.9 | 8.44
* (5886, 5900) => 5.2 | 4.25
